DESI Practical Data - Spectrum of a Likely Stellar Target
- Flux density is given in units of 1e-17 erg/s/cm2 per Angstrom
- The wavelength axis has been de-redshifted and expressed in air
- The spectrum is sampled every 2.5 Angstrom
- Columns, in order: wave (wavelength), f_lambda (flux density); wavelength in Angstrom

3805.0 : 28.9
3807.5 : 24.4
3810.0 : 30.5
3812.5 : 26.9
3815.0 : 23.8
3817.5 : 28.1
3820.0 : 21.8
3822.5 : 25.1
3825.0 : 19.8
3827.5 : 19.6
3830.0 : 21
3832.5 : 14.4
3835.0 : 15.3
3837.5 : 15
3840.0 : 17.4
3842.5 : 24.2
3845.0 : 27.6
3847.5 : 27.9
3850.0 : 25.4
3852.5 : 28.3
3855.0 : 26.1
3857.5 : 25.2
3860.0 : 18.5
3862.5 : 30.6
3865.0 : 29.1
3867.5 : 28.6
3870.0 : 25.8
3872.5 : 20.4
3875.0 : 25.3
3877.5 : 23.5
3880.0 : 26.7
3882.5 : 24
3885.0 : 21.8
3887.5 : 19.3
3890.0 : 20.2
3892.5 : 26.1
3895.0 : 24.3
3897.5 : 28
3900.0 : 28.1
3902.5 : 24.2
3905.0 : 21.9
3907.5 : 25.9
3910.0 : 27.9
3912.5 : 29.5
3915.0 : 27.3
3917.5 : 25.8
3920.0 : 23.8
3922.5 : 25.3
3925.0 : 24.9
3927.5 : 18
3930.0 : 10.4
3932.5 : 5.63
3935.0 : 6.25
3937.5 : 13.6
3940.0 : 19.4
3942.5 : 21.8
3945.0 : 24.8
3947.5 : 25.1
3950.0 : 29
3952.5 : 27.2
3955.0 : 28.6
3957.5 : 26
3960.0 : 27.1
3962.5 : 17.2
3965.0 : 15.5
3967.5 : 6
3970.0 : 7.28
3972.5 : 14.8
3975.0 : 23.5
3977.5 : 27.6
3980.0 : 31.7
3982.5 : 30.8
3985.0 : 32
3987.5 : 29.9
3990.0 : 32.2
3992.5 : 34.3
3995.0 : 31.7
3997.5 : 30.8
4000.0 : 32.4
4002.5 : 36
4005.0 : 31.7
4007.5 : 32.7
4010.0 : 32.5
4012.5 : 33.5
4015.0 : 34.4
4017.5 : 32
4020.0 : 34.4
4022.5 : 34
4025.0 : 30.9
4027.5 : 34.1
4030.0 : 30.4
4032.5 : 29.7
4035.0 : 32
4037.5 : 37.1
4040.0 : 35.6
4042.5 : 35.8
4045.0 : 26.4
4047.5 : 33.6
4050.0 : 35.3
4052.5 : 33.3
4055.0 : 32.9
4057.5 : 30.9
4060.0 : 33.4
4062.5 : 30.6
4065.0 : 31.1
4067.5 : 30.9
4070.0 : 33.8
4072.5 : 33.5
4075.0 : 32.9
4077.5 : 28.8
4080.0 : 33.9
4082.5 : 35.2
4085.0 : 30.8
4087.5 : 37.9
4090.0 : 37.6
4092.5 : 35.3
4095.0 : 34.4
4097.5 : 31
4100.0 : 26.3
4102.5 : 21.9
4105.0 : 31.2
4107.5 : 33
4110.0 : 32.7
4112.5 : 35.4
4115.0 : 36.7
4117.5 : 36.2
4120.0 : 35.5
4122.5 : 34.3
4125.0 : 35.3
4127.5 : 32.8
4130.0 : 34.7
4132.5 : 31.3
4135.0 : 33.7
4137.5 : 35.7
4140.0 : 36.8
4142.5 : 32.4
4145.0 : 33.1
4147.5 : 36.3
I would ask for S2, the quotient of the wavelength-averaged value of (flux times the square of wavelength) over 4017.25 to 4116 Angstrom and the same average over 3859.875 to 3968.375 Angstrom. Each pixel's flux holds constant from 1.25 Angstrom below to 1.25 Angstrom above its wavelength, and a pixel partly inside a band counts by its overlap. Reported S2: 1.55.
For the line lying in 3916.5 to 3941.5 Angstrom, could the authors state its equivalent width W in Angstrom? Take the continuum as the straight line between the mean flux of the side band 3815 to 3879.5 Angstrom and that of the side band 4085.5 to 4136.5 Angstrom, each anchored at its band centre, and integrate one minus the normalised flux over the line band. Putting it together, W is 8.7 Angstrom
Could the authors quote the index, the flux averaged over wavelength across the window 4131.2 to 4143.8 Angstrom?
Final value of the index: 34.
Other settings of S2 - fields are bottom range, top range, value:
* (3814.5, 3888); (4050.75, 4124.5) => 1.58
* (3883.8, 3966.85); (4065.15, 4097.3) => 1.63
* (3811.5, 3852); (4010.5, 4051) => 1.65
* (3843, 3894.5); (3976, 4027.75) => 1.38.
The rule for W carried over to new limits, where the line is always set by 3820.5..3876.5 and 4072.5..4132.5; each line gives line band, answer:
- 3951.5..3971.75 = 6.2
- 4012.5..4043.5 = -3.2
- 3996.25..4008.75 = -1.5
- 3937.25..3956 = 2.0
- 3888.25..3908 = 0.4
